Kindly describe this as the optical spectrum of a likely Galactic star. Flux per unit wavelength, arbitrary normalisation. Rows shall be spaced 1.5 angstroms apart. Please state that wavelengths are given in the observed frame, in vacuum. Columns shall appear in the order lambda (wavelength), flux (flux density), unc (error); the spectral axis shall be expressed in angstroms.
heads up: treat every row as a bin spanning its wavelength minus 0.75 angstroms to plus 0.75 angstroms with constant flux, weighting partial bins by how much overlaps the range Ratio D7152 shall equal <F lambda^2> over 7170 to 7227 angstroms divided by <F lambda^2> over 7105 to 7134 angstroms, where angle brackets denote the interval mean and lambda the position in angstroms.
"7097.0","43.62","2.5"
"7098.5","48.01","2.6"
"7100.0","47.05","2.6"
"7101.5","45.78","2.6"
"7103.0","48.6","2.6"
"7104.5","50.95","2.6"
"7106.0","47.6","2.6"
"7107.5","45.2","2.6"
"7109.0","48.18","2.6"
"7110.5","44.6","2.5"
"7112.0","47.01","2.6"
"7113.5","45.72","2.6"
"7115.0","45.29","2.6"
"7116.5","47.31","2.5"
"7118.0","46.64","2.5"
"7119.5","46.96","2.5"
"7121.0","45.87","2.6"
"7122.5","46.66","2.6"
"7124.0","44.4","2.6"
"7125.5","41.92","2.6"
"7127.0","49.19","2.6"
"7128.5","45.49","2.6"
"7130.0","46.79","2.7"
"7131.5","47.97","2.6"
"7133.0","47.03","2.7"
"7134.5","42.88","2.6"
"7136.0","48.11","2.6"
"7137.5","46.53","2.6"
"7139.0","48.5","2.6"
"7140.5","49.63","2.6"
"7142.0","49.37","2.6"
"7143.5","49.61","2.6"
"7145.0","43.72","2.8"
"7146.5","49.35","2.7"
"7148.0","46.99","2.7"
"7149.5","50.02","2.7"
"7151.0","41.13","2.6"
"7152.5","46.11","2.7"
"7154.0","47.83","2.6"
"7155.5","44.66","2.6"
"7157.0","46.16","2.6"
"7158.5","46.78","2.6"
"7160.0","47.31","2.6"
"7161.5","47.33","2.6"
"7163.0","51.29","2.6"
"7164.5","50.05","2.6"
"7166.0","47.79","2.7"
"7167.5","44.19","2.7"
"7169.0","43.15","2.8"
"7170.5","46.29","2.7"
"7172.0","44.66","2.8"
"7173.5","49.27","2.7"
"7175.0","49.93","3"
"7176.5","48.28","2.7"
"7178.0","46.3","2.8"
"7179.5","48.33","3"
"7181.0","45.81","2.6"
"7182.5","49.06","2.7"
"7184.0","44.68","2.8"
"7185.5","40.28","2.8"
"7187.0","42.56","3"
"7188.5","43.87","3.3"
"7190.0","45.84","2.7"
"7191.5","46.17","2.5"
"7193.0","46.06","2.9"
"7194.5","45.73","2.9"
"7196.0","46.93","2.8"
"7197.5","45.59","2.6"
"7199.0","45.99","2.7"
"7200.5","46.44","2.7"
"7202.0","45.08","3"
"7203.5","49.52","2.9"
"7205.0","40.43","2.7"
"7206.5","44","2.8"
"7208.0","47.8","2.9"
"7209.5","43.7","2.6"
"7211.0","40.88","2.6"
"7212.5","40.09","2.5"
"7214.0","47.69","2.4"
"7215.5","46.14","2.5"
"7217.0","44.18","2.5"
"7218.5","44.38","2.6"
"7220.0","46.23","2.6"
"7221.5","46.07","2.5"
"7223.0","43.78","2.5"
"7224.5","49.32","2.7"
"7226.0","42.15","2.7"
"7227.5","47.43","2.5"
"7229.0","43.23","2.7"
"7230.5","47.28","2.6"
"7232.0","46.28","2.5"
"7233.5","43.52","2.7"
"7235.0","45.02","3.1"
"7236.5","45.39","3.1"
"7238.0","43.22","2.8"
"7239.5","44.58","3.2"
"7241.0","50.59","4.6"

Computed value 1.00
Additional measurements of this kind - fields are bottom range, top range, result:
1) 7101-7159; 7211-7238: 0.99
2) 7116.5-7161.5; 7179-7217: 0.98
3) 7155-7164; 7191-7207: 0.97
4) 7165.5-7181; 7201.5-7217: 0.96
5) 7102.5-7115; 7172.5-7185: 1.03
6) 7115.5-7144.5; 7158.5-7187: 1.01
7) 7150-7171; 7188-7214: 0.98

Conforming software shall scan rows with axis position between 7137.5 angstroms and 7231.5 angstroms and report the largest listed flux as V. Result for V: 51.29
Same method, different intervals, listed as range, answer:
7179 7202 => 49.06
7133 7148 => 49.63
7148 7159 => 50.02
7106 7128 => 49.19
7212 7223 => 47.69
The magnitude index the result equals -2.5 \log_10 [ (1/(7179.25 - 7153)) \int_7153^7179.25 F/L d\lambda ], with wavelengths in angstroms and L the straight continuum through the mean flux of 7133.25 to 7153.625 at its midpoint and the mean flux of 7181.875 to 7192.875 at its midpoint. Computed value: -0.03 mag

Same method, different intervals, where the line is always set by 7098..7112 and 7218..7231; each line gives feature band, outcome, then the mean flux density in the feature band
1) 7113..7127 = 0.03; 45.8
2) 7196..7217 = 0.02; 44.9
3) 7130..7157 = -0.01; 47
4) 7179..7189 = 0.03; 44.9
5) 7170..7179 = -0.03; 47.5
